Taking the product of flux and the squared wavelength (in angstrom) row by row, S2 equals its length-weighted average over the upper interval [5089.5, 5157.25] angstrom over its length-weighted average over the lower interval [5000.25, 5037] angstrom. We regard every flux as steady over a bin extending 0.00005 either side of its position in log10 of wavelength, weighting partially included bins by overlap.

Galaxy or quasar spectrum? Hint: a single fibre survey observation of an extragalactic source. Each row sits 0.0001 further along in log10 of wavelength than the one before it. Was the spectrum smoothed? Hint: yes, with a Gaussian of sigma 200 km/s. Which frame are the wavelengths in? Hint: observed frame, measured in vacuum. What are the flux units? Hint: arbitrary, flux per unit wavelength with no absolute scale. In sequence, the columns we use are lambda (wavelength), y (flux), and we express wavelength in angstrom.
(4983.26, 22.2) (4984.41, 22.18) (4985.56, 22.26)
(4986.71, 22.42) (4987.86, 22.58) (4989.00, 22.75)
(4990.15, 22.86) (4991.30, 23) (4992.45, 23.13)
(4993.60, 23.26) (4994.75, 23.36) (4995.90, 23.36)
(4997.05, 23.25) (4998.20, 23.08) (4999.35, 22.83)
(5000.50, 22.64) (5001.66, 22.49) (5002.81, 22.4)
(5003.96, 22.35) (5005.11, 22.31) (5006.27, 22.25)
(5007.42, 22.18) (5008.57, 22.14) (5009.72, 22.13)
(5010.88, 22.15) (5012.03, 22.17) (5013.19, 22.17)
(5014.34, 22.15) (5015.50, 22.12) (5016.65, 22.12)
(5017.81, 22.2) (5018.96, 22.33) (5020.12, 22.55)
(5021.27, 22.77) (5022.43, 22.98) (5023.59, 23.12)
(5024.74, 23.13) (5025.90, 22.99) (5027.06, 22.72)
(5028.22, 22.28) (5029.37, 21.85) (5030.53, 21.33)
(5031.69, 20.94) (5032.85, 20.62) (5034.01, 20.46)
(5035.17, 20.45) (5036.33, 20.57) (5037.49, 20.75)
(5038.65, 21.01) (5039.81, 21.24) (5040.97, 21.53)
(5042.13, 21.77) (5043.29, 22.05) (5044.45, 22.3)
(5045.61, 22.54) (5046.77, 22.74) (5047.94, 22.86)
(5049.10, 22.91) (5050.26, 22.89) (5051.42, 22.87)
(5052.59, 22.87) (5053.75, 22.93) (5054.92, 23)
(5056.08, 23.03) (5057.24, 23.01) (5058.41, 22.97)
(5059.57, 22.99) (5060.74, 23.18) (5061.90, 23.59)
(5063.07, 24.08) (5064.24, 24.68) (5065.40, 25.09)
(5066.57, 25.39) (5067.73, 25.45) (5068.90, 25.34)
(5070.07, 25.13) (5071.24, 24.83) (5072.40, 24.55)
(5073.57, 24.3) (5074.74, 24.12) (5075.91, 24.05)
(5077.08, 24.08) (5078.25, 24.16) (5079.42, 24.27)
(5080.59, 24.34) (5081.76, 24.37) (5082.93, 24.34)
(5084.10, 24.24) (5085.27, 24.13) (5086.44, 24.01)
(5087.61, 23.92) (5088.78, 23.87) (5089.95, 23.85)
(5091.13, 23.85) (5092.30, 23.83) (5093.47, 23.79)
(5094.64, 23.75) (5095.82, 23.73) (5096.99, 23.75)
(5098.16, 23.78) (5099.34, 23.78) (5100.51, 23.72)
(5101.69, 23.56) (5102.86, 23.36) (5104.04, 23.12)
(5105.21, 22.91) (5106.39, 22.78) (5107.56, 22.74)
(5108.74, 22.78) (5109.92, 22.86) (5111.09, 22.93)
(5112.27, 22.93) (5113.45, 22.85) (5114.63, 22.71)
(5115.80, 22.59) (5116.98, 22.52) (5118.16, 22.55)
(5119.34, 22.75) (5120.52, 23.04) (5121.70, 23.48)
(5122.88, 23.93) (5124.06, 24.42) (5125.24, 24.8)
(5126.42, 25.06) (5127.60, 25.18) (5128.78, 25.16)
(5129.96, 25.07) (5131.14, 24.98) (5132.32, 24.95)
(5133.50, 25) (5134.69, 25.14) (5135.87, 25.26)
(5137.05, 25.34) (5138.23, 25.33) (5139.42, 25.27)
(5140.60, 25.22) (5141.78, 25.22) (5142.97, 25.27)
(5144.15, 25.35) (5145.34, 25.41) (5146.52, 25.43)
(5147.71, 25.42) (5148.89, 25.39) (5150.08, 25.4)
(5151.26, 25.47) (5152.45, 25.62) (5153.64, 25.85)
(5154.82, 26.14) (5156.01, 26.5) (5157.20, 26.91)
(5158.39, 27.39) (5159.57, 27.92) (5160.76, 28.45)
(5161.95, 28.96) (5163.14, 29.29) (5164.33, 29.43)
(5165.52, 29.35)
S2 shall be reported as 1.15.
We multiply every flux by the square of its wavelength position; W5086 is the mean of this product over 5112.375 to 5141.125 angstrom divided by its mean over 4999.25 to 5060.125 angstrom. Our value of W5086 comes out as 1.1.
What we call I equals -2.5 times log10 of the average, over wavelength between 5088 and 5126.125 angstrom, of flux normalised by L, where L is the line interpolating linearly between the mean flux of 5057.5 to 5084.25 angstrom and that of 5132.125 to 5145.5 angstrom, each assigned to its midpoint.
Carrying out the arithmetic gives 0.06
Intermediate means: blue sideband 24.3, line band 23.4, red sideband 25.2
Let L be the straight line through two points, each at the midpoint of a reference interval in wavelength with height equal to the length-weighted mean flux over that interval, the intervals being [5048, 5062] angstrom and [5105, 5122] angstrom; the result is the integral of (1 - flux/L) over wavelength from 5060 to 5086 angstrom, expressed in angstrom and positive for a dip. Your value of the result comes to -1.68 angstrom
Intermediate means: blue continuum 23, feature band 24.4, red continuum 22.8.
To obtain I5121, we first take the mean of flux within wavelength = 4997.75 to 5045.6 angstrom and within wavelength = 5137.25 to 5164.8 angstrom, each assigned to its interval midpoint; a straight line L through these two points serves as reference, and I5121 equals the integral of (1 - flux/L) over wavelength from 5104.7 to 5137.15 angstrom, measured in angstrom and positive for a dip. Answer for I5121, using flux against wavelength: 2.0 angstrom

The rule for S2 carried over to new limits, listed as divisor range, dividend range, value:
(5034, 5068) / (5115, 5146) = 1.11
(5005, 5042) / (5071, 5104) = 1.12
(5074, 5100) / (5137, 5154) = 1.08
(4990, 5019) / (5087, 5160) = 1.13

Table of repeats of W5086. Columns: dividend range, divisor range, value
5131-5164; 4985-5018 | 1.22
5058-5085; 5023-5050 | 1.13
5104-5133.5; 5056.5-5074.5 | 0.99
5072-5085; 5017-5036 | 1.12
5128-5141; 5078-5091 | 1.06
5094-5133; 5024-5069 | 1.07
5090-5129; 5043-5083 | 1.01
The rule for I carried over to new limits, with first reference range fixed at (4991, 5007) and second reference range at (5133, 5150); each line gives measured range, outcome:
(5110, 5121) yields 0.09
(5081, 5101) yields 0.02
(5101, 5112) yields 0.08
